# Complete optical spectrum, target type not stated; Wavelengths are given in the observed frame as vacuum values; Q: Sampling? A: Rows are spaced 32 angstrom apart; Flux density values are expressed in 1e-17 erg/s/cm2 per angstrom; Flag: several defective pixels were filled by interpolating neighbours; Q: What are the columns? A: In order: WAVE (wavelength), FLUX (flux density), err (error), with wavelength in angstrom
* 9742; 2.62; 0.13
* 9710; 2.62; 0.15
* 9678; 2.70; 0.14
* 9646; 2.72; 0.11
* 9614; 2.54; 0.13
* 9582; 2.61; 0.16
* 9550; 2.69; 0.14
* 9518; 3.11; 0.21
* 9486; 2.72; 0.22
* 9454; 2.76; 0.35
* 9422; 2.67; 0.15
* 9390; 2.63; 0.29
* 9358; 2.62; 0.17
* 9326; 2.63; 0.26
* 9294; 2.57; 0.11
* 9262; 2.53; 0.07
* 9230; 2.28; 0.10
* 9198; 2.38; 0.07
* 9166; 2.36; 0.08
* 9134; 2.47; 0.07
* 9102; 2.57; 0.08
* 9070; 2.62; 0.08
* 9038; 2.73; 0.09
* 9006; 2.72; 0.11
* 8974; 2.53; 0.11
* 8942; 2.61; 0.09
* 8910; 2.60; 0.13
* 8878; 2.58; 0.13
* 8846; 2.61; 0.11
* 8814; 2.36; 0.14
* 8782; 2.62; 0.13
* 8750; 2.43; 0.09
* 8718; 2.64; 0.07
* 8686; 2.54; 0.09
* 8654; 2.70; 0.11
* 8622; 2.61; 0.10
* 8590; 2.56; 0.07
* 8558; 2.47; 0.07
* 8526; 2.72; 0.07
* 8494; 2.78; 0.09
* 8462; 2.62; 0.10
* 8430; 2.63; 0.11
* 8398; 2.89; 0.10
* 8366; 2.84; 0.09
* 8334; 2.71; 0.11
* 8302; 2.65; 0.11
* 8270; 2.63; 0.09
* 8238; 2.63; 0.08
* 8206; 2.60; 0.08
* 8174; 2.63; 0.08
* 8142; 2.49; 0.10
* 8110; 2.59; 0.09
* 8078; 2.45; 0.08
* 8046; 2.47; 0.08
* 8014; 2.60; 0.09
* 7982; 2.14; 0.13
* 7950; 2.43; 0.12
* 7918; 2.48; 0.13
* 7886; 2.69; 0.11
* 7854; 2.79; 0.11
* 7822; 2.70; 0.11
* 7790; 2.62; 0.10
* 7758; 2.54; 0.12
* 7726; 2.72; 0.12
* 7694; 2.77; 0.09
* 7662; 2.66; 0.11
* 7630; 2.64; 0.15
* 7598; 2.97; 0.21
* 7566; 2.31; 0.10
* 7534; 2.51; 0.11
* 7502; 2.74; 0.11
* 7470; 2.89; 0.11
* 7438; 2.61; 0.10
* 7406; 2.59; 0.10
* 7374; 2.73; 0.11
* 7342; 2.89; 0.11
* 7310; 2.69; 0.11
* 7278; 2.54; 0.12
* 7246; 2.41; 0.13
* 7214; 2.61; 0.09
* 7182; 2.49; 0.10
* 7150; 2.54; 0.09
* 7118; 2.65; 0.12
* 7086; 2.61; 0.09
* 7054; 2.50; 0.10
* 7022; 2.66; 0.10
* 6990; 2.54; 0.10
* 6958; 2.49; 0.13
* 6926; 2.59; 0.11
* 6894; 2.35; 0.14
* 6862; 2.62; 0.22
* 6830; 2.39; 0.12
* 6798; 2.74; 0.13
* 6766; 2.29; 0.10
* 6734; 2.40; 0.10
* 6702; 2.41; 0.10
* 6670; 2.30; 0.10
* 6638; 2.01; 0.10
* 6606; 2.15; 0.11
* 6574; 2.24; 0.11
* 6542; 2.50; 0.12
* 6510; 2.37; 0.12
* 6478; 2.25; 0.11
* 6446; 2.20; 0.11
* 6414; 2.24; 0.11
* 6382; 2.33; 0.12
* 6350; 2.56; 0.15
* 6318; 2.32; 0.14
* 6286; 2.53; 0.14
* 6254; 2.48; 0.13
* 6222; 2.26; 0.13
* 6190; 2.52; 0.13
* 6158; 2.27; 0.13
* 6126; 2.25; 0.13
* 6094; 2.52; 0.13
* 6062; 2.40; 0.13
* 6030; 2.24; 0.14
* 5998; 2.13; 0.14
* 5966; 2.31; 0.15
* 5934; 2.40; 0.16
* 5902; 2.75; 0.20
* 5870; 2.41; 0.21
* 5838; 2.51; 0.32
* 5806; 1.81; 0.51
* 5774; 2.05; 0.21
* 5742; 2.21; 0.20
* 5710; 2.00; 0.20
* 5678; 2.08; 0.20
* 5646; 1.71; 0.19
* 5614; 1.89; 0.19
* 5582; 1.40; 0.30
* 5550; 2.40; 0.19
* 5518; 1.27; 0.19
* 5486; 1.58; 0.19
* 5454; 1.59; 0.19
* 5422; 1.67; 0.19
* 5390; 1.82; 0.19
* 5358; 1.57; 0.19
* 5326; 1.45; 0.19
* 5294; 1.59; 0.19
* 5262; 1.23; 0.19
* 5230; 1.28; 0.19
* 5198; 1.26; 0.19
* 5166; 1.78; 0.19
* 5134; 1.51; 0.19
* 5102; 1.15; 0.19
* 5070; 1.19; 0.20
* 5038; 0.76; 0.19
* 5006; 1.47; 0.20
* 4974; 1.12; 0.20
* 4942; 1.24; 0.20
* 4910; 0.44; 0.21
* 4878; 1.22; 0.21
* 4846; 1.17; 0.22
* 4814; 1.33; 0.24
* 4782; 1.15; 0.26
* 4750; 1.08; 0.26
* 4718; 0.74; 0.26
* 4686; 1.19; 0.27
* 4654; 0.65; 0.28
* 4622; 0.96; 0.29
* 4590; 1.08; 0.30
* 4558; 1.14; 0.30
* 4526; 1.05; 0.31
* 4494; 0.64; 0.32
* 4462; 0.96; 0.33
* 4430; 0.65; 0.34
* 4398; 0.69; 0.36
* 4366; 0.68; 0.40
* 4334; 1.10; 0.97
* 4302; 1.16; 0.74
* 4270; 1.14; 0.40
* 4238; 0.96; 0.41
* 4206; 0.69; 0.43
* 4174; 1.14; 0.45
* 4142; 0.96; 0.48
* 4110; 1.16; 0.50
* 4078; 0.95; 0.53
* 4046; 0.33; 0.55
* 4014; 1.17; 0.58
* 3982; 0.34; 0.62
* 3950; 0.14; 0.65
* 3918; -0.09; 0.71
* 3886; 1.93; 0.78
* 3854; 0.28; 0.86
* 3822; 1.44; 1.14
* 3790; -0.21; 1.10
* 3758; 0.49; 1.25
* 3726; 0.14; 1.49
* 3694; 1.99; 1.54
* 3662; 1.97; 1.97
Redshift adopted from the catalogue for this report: 0.283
